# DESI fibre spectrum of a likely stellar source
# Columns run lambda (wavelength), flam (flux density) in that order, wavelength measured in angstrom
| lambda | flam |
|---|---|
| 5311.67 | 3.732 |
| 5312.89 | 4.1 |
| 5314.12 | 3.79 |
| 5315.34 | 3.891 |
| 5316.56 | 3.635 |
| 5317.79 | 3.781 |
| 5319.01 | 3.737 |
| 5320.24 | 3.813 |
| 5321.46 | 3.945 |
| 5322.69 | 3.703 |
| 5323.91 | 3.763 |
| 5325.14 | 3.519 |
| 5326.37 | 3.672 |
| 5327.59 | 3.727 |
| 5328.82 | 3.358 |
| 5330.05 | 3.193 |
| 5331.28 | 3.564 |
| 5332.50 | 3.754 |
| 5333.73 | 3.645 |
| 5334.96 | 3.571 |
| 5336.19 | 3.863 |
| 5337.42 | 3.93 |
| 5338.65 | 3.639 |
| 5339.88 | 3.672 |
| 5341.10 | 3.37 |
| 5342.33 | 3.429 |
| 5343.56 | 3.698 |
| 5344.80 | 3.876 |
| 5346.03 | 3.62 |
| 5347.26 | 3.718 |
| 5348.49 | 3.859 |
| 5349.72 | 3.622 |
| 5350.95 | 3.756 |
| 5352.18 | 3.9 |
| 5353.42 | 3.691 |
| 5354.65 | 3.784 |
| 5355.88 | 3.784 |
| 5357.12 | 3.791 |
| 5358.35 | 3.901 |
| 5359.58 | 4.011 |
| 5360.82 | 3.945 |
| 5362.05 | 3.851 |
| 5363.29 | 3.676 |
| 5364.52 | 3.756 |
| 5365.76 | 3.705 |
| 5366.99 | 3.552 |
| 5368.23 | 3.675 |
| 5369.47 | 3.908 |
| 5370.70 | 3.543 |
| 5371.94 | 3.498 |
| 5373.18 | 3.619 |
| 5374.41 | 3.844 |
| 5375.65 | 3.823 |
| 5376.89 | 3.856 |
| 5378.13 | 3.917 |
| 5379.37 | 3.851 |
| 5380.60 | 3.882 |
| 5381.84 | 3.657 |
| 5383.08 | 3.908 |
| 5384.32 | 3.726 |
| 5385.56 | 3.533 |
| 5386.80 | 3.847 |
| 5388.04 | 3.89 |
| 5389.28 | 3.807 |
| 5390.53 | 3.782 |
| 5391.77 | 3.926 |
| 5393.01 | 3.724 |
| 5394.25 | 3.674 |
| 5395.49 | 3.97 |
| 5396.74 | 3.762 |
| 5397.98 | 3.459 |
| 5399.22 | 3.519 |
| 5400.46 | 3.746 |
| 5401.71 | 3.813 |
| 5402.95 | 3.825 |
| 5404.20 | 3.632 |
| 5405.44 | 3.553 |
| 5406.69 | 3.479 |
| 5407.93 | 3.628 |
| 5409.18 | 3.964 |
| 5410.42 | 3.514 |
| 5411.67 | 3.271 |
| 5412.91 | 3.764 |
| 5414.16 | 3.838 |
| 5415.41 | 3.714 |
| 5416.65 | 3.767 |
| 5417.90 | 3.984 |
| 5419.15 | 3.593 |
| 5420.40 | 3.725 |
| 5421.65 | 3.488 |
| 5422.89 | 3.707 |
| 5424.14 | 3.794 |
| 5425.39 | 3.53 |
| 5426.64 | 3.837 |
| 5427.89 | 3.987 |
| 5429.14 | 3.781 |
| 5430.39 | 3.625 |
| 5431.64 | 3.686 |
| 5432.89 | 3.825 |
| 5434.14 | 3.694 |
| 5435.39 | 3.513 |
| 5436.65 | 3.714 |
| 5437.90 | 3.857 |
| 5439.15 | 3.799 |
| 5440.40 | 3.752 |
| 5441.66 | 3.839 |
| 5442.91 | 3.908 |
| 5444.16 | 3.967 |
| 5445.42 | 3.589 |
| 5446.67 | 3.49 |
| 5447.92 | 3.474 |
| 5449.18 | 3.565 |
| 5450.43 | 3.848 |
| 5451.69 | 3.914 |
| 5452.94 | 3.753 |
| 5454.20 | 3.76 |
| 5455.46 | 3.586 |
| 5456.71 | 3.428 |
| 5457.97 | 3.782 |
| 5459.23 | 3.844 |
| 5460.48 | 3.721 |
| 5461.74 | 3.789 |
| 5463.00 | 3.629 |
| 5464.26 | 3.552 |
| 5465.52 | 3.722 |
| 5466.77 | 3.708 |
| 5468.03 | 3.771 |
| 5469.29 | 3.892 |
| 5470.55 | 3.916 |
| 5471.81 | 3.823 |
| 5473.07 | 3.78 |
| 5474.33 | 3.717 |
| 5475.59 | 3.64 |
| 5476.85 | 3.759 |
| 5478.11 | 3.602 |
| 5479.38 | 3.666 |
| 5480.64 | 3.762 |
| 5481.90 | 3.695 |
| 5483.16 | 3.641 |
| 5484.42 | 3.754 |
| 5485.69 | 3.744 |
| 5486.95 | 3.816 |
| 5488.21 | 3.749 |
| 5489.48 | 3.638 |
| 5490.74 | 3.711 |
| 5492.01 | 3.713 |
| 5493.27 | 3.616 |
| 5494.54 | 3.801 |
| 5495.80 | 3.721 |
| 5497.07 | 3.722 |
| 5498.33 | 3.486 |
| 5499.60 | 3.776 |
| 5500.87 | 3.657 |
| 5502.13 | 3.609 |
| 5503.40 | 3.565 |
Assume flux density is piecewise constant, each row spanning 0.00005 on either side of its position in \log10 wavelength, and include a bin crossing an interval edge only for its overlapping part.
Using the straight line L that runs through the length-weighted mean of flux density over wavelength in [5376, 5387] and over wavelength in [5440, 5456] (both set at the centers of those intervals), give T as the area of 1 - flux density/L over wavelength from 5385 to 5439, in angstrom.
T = 0.69 angstrom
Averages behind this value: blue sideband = 3.8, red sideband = 3.73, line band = 3.72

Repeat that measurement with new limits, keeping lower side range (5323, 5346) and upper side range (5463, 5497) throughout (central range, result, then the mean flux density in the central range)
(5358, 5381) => -0.8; 3.78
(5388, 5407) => -0.3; 3.72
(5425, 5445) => -0.4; 3.77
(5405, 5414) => 0.2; 3.61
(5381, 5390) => -0.3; 3.77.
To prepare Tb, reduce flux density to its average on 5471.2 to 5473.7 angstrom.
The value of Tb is 3.8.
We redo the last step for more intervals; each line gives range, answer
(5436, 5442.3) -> 3.79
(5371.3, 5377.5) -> 3.73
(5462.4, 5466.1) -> 3.63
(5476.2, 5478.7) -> 3.68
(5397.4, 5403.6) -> 3.67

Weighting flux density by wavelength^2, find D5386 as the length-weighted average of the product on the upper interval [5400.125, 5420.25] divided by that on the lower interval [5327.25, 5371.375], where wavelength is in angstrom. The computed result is 1.02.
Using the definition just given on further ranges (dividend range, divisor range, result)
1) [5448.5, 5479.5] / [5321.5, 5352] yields 1.07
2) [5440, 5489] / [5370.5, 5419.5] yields 1.03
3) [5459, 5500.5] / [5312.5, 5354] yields 1.06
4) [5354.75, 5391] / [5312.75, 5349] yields 1.04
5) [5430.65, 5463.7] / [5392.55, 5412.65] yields 1.03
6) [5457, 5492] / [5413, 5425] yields 1.02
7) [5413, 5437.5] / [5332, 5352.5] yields 1.04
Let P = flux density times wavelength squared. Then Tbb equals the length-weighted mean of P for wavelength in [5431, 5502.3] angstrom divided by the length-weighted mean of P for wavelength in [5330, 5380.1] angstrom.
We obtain 1.04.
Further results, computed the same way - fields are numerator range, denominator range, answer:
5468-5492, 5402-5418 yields 1.04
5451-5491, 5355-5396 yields 1.02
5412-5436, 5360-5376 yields 1.02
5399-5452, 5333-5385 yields 1.02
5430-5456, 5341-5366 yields 1.02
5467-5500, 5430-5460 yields 1.02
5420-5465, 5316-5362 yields 1.04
